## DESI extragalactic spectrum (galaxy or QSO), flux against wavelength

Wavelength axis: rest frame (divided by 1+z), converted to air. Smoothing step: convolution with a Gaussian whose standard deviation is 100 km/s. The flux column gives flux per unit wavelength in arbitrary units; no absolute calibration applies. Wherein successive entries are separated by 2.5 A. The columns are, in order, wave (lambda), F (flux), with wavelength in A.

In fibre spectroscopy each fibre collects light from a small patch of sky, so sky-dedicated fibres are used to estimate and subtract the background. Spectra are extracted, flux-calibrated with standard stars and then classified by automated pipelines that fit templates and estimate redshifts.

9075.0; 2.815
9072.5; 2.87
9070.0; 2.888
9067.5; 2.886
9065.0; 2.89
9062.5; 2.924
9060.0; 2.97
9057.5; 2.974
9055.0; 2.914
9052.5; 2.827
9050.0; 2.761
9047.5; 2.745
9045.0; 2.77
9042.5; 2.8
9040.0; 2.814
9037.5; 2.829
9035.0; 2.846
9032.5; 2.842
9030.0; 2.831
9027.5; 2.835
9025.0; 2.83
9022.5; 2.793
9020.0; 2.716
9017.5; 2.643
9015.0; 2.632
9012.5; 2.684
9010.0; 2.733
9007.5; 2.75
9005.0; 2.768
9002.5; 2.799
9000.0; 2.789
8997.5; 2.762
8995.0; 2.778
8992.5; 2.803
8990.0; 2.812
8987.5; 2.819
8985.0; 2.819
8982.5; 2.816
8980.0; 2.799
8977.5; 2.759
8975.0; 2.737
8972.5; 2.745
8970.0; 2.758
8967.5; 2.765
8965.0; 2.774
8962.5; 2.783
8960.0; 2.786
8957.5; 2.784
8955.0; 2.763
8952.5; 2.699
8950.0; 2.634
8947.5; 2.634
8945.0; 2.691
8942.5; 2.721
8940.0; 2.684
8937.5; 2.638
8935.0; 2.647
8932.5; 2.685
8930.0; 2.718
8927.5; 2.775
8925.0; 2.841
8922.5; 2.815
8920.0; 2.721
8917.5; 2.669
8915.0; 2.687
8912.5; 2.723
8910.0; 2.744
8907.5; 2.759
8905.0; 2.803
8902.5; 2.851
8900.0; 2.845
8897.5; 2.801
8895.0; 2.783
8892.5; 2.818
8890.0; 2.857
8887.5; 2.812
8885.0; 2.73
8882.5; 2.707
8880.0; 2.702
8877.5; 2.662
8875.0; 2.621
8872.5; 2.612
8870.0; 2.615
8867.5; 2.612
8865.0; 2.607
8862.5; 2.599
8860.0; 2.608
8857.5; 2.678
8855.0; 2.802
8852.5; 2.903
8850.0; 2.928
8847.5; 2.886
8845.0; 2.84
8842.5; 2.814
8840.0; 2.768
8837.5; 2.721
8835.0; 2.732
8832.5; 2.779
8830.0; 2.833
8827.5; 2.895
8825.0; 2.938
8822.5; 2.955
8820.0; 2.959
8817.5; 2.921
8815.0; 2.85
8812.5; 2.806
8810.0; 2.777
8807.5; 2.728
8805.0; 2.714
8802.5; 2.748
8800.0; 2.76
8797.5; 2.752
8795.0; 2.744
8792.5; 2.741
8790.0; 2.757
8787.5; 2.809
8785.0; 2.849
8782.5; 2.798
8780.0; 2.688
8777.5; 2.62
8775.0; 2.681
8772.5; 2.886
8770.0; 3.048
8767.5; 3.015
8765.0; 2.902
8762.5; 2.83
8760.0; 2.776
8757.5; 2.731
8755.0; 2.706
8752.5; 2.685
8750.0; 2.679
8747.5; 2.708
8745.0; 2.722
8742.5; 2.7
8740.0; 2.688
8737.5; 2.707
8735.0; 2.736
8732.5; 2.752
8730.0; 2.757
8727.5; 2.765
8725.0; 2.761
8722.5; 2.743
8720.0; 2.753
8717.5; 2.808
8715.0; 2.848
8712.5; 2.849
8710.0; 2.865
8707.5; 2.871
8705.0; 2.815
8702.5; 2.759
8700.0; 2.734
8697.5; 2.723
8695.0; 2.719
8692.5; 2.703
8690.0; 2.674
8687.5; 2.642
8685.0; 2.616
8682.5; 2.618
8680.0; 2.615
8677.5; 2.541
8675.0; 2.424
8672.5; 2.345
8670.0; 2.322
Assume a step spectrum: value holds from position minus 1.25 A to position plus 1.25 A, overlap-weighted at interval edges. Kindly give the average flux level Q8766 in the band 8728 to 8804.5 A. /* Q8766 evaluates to 2.77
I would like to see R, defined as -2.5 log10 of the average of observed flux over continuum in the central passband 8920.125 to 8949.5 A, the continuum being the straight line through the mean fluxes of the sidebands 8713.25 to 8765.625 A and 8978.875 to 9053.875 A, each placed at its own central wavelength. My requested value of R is 0.02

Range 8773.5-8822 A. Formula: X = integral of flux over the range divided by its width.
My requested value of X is 2.78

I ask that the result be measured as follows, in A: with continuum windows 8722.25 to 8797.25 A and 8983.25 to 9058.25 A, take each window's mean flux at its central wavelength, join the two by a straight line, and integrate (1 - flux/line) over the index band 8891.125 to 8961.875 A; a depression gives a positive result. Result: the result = 1.0 A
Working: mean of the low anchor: 2.77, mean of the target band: 2.74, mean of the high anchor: 2.79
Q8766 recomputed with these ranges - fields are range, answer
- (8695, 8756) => 2.76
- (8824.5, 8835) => 2.84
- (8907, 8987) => 2.74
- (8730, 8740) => 2.73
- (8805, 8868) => 2.8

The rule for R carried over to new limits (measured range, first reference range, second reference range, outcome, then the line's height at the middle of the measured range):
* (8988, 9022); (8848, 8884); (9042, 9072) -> 0.03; 2.82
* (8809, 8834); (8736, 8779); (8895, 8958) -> -0.04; 2.76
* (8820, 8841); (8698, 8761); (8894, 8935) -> -0.03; 2.76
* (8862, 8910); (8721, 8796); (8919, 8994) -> 0.01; 2.75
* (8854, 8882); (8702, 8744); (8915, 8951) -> 0.03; 2.73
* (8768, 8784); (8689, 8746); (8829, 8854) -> 0.00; 2.79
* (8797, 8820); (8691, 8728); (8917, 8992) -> -0.01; 2.77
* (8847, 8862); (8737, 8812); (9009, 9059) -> 0.00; 2.77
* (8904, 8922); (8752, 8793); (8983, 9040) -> 0.02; 2.79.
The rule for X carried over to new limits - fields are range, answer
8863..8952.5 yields 2.72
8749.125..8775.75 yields 2.82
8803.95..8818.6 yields 2.8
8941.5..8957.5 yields 2.7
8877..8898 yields 2.77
